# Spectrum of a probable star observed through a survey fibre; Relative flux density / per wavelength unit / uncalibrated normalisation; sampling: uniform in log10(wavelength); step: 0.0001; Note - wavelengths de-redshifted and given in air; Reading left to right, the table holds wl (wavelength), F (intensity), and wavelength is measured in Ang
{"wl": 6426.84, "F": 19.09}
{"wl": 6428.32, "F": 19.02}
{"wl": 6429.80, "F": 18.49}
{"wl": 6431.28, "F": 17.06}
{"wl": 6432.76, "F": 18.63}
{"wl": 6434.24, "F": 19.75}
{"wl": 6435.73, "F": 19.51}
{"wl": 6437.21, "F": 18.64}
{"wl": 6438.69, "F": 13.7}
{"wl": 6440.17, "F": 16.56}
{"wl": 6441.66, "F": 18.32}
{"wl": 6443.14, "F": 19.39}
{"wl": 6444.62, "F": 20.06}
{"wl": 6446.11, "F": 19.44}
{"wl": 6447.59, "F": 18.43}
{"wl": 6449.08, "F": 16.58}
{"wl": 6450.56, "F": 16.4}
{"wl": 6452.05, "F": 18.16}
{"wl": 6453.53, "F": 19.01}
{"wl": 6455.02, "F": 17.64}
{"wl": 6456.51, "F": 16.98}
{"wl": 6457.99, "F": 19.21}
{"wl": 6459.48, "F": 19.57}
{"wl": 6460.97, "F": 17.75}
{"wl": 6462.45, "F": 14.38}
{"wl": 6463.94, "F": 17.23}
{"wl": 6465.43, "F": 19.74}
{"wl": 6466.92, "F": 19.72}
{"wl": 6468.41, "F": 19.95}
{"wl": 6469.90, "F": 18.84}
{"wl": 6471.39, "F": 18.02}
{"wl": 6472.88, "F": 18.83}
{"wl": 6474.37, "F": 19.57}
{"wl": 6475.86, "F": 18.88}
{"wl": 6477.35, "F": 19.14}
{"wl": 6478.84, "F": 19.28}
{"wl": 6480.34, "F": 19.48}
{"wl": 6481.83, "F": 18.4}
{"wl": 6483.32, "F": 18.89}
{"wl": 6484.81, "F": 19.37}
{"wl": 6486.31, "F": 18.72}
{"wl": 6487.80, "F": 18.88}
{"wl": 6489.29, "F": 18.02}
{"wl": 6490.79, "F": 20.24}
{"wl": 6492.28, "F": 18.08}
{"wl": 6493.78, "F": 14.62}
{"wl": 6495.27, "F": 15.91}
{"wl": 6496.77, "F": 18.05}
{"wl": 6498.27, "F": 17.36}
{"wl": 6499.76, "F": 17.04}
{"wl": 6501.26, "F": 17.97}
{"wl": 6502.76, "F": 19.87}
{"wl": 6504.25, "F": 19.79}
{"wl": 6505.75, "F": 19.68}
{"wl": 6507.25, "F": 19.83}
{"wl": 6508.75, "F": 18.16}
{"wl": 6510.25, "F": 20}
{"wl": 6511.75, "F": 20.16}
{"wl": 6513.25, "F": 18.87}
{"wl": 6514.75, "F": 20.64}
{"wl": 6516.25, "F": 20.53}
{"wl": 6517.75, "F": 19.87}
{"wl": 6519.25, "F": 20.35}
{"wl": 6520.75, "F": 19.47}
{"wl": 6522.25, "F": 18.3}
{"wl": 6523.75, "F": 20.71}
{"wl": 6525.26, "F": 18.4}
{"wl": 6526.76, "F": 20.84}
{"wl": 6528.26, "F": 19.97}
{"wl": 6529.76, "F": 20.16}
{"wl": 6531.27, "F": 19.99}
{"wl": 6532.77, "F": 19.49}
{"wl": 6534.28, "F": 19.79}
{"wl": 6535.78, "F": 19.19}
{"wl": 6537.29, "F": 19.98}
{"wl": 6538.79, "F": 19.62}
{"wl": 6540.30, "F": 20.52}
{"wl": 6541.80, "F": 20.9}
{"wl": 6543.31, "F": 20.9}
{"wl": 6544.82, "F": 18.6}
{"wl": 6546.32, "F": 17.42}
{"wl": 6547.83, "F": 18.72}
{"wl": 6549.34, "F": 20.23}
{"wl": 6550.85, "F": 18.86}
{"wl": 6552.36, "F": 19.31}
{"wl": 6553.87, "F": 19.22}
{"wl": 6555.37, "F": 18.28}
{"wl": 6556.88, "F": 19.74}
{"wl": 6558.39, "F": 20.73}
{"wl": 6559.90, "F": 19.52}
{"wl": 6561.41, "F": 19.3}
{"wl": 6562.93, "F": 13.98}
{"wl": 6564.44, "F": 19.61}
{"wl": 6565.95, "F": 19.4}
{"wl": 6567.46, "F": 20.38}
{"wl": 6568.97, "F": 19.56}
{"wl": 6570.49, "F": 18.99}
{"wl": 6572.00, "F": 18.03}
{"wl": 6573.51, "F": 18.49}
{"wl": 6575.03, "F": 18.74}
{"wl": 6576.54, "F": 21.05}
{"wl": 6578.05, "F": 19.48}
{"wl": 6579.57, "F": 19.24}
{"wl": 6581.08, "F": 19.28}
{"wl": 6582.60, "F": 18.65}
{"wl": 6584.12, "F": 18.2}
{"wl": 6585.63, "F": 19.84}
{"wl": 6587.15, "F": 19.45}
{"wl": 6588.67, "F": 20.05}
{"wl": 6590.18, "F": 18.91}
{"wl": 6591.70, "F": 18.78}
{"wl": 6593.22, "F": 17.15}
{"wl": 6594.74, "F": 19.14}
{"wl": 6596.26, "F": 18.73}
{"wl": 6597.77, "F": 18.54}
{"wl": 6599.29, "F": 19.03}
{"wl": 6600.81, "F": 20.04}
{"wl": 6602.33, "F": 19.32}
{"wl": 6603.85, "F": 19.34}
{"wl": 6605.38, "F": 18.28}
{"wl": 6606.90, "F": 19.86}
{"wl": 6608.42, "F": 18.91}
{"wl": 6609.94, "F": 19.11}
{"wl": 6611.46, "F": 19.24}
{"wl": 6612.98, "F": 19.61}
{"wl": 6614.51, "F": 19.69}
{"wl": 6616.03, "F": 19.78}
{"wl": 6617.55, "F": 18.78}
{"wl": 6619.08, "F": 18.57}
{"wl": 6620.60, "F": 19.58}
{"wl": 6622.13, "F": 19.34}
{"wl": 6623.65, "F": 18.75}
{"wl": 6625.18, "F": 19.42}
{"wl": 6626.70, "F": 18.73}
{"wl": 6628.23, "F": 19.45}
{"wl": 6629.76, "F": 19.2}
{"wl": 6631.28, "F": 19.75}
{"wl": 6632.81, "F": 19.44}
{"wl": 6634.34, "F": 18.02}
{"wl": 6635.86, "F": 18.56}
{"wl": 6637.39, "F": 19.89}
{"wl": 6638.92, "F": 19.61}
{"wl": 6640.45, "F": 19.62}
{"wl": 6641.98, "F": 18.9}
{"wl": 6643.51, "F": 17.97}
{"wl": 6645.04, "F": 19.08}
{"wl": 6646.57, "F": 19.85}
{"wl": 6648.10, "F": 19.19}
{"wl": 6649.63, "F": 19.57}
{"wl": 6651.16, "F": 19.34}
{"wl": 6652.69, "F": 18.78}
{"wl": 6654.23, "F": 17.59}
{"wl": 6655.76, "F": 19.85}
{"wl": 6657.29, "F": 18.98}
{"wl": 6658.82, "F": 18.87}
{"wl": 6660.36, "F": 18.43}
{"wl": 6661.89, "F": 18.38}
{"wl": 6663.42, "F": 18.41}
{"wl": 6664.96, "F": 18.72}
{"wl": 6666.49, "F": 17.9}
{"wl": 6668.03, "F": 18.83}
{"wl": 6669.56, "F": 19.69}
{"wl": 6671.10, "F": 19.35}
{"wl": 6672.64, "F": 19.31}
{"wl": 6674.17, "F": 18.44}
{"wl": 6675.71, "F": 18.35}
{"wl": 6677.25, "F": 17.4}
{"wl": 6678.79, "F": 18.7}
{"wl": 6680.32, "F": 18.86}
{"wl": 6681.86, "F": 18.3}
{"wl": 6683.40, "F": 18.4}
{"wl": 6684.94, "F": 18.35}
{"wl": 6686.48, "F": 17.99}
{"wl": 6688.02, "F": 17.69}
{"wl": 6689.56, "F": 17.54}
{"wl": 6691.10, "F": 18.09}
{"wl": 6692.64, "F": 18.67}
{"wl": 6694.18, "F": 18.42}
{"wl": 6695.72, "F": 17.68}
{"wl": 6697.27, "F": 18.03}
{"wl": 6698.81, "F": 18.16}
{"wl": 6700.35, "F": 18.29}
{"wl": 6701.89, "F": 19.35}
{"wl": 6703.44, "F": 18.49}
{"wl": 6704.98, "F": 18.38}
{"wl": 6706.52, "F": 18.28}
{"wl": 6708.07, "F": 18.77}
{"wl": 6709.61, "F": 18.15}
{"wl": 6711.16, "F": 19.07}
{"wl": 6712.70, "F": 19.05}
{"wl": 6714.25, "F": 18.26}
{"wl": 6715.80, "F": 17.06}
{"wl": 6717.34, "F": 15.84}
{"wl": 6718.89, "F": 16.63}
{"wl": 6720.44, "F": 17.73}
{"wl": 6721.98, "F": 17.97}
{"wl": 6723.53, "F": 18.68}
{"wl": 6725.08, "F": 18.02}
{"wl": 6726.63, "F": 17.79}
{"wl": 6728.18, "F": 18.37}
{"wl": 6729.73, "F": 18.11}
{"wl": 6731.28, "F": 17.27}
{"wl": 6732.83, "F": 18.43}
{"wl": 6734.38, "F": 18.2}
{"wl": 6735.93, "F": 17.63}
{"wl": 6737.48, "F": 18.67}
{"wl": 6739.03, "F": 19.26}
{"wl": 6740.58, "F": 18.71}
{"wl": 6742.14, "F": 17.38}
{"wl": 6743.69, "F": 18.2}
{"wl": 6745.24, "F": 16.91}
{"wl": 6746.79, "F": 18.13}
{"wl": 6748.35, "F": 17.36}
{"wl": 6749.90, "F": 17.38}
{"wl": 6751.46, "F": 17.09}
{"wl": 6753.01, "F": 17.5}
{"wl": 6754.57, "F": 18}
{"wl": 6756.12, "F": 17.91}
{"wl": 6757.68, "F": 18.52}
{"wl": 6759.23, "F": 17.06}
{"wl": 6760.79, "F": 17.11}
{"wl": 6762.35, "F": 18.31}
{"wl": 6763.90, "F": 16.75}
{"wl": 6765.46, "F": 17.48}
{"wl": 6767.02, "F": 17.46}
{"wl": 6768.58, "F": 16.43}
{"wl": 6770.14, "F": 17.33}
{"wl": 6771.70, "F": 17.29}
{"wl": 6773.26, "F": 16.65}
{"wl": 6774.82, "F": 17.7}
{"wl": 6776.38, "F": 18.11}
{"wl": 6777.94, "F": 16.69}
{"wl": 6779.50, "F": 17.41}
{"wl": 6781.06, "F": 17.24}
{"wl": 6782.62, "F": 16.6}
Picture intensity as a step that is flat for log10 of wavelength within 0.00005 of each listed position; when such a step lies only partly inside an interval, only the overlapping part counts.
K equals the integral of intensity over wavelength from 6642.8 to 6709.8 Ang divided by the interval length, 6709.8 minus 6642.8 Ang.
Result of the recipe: 18.6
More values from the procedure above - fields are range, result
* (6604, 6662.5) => 19.1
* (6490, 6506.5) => 18.1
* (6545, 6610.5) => 19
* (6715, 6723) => 17.1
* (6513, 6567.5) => 19.5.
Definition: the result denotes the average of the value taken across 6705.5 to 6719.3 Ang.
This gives 17.9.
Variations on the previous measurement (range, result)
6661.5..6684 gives 18.6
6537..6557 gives 19.4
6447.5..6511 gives 18.4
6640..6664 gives 18.9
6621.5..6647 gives 19.1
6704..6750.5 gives 18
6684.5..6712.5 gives 18.3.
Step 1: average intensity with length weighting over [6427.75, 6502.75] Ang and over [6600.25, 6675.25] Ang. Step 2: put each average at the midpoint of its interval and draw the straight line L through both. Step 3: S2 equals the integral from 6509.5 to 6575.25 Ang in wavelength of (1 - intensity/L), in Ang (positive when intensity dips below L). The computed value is -2.9 Ang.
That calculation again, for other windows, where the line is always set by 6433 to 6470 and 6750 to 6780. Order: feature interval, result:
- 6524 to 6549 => -2.4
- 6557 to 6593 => -2.4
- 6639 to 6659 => -1.6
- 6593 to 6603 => -0.6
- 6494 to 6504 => 0.2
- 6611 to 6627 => -1.3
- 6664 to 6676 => -0.8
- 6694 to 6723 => -0.9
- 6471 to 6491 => -0.9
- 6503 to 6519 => -1.5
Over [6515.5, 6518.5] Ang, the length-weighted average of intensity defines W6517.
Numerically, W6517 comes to 20.2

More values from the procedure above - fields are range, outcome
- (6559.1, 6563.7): 17.6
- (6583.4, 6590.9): 19.3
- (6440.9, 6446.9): 19.3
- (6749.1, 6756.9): 17.6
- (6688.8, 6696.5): 18.1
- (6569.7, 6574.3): 18.5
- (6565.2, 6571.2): 19.6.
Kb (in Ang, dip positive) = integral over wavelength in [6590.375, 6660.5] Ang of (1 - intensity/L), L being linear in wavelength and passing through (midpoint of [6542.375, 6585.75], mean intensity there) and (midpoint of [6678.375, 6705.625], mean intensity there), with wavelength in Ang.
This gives -1.41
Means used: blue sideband 19.1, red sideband 18.3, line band 19.1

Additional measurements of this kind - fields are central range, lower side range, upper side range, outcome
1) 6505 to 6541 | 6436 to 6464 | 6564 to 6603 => -2.38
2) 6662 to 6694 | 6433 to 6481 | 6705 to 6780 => -0.98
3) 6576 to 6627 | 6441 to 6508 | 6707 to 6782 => -2.96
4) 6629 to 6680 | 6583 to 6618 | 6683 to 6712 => -0.65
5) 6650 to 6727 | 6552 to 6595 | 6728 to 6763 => -0.36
